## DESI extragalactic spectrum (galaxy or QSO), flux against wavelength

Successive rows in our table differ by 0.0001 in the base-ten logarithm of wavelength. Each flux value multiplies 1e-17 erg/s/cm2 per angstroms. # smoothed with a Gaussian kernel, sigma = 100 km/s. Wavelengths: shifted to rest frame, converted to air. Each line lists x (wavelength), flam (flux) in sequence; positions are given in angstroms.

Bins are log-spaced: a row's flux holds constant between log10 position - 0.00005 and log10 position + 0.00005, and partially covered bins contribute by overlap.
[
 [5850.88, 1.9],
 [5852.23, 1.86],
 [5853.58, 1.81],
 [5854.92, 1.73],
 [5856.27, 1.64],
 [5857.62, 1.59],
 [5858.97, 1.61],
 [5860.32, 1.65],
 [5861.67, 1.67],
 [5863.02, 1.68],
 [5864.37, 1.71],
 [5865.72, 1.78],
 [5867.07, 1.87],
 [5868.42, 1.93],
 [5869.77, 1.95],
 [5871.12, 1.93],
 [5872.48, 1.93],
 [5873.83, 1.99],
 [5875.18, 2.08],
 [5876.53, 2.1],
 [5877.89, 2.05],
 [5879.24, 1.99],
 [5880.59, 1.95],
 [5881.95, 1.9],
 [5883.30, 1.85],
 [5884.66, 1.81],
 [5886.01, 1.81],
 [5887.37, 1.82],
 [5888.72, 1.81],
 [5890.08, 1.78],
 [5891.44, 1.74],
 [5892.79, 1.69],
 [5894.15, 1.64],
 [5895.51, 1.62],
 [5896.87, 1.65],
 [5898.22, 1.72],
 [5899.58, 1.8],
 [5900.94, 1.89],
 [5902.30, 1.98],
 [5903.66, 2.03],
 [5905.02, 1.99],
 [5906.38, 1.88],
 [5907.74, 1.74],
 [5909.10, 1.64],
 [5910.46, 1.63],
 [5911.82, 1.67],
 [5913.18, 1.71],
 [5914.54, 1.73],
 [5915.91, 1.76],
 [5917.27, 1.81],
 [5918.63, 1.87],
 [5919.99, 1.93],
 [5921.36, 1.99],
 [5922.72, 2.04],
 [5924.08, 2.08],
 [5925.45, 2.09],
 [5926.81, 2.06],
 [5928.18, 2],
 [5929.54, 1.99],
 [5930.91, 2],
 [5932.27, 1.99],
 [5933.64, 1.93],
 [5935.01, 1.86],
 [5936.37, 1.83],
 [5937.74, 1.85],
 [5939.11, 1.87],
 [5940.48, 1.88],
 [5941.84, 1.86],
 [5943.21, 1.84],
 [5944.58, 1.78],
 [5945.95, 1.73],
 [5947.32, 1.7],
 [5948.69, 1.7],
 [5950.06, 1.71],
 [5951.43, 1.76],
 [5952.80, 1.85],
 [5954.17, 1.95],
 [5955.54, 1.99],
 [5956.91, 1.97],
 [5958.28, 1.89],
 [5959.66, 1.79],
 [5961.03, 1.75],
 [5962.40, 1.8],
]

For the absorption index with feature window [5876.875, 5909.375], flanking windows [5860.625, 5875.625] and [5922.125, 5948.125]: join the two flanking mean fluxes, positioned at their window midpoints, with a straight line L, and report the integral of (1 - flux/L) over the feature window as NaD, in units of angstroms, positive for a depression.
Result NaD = 0.8 angstroms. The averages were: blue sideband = 1.86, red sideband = 1.91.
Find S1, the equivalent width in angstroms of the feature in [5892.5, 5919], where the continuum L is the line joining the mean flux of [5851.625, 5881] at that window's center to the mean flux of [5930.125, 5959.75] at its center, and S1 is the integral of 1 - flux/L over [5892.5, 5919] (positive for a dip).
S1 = 1.1 angstroms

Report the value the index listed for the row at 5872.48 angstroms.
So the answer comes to 1.93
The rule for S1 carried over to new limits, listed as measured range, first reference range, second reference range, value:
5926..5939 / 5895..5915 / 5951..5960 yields -0.7 angstroms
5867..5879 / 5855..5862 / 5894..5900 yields -2.4 angstroms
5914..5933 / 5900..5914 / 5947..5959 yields -1.4 angstroms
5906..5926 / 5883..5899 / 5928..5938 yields 0.2 angstroms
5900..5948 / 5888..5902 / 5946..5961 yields -2.5 angstroms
